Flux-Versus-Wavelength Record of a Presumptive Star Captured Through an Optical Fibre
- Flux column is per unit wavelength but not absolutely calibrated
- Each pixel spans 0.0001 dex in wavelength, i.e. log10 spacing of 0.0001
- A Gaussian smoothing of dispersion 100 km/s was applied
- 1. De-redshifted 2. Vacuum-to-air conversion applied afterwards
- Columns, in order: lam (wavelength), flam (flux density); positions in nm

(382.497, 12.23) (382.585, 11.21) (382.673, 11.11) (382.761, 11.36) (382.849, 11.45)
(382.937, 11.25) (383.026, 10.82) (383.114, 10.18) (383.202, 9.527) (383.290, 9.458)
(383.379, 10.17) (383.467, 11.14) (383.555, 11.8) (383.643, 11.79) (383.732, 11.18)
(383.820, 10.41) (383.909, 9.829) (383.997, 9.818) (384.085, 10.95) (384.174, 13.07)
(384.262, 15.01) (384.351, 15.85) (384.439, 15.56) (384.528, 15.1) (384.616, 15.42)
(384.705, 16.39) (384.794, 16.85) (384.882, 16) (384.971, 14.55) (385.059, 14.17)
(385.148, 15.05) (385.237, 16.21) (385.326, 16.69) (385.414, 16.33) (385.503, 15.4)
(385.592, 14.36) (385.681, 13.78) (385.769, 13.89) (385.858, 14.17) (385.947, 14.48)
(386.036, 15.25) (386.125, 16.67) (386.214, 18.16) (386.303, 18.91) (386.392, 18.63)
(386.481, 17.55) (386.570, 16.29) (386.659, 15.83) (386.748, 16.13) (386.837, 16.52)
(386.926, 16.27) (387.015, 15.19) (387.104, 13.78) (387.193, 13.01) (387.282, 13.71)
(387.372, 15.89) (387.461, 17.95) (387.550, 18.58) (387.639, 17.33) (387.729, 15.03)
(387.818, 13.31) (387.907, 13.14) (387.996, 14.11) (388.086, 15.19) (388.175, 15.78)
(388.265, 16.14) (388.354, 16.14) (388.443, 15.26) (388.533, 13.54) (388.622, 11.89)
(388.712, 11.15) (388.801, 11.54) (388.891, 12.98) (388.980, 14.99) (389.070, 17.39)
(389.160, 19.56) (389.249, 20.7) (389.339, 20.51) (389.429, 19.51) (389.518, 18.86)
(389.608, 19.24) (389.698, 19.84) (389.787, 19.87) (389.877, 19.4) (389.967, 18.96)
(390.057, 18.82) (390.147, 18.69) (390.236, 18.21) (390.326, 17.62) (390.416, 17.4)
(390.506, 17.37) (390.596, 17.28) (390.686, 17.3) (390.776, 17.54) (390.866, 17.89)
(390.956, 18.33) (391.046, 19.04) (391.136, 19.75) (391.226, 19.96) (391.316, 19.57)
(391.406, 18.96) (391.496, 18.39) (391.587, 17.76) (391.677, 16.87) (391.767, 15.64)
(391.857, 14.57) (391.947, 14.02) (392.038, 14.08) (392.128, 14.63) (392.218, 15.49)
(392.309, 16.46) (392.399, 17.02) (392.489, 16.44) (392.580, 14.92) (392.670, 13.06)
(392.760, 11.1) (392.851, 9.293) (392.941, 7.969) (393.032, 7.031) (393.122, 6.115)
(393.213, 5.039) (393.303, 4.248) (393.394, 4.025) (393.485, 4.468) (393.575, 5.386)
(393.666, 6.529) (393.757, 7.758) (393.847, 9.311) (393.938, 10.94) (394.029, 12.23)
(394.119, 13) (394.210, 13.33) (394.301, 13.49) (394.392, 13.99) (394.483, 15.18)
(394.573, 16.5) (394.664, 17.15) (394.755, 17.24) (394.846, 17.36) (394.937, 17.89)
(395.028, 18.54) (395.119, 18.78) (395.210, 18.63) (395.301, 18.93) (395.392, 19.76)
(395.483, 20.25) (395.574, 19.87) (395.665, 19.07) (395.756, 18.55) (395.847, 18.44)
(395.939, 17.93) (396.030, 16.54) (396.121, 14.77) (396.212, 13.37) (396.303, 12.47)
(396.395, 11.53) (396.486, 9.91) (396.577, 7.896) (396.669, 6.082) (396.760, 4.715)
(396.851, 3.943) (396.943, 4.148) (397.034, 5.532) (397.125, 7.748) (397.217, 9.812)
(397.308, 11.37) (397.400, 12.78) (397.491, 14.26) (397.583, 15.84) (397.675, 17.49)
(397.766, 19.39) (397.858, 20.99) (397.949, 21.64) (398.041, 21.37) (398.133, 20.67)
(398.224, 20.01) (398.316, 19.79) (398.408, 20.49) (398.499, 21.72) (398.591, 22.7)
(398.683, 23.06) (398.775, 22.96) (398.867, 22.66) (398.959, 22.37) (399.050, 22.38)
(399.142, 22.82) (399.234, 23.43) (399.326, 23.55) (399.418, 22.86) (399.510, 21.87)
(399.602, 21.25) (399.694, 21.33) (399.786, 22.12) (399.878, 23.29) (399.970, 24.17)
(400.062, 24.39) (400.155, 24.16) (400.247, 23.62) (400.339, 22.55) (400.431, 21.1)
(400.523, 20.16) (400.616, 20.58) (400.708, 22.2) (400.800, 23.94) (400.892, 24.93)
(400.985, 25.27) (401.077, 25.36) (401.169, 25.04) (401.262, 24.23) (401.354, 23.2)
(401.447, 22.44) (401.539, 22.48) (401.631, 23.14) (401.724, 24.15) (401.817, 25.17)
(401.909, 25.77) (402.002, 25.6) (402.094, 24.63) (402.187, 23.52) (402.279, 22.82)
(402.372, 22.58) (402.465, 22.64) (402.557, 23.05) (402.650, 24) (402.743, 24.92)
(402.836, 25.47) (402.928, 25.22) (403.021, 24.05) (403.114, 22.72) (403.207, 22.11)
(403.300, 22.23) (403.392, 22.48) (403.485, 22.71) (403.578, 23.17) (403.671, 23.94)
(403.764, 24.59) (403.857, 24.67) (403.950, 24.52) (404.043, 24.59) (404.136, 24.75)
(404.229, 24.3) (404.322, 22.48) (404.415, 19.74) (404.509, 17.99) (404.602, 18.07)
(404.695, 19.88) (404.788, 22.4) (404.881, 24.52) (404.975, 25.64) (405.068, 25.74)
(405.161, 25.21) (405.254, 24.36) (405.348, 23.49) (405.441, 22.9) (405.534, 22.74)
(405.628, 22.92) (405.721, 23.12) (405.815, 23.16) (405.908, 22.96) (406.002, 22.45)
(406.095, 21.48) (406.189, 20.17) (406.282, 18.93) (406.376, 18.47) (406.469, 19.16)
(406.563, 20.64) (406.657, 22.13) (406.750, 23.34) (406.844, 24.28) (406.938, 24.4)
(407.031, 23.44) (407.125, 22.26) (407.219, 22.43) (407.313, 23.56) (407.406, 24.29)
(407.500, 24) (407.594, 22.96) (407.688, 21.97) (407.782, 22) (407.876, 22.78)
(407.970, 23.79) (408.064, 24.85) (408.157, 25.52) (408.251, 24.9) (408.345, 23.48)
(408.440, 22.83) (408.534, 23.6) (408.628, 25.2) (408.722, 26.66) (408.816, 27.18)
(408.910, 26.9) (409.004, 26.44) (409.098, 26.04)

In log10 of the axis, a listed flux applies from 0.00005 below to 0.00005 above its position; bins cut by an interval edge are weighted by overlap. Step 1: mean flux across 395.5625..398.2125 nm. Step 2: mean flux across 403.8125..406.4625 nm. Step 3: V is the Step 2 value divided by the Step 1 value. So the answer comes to 1.64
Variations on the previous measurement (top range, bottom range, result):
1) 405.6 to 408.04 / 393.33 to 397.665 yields 1.73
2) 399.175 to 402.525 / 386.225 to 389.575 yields 1.46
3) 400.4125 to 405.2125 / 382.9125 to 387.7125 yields 1.62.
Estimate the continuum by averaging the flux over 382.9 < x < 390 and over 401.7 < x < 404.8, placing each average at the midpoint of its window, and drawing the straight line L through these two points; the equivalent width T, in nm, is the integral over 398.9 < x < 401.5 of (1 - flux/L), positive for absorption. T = -0.15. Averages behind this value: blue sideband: 15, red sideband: 23.3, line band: 23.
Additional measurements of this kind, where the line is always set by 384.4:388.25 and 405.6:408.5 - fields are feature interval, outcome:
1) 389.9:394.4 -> 0.908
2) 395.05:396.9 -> 0.417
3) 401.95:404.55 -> -0.250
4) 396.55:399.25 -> 0.458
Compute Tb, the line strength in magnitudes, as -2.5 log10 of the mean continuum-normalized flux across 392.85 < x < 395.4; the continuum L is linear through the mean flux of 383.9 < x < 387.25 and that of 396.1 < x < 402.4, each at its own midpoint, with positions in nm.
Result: 0.44 mag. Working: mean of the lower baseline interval 15.2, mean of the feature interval 12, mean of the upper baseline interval 19.5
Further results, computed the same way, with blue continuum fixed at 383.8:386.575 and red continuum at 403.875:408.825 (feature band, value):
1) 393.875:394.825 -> 0.28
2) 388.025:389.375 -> 0.06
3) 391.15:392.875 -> 0.11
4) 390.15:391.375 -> -0.07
